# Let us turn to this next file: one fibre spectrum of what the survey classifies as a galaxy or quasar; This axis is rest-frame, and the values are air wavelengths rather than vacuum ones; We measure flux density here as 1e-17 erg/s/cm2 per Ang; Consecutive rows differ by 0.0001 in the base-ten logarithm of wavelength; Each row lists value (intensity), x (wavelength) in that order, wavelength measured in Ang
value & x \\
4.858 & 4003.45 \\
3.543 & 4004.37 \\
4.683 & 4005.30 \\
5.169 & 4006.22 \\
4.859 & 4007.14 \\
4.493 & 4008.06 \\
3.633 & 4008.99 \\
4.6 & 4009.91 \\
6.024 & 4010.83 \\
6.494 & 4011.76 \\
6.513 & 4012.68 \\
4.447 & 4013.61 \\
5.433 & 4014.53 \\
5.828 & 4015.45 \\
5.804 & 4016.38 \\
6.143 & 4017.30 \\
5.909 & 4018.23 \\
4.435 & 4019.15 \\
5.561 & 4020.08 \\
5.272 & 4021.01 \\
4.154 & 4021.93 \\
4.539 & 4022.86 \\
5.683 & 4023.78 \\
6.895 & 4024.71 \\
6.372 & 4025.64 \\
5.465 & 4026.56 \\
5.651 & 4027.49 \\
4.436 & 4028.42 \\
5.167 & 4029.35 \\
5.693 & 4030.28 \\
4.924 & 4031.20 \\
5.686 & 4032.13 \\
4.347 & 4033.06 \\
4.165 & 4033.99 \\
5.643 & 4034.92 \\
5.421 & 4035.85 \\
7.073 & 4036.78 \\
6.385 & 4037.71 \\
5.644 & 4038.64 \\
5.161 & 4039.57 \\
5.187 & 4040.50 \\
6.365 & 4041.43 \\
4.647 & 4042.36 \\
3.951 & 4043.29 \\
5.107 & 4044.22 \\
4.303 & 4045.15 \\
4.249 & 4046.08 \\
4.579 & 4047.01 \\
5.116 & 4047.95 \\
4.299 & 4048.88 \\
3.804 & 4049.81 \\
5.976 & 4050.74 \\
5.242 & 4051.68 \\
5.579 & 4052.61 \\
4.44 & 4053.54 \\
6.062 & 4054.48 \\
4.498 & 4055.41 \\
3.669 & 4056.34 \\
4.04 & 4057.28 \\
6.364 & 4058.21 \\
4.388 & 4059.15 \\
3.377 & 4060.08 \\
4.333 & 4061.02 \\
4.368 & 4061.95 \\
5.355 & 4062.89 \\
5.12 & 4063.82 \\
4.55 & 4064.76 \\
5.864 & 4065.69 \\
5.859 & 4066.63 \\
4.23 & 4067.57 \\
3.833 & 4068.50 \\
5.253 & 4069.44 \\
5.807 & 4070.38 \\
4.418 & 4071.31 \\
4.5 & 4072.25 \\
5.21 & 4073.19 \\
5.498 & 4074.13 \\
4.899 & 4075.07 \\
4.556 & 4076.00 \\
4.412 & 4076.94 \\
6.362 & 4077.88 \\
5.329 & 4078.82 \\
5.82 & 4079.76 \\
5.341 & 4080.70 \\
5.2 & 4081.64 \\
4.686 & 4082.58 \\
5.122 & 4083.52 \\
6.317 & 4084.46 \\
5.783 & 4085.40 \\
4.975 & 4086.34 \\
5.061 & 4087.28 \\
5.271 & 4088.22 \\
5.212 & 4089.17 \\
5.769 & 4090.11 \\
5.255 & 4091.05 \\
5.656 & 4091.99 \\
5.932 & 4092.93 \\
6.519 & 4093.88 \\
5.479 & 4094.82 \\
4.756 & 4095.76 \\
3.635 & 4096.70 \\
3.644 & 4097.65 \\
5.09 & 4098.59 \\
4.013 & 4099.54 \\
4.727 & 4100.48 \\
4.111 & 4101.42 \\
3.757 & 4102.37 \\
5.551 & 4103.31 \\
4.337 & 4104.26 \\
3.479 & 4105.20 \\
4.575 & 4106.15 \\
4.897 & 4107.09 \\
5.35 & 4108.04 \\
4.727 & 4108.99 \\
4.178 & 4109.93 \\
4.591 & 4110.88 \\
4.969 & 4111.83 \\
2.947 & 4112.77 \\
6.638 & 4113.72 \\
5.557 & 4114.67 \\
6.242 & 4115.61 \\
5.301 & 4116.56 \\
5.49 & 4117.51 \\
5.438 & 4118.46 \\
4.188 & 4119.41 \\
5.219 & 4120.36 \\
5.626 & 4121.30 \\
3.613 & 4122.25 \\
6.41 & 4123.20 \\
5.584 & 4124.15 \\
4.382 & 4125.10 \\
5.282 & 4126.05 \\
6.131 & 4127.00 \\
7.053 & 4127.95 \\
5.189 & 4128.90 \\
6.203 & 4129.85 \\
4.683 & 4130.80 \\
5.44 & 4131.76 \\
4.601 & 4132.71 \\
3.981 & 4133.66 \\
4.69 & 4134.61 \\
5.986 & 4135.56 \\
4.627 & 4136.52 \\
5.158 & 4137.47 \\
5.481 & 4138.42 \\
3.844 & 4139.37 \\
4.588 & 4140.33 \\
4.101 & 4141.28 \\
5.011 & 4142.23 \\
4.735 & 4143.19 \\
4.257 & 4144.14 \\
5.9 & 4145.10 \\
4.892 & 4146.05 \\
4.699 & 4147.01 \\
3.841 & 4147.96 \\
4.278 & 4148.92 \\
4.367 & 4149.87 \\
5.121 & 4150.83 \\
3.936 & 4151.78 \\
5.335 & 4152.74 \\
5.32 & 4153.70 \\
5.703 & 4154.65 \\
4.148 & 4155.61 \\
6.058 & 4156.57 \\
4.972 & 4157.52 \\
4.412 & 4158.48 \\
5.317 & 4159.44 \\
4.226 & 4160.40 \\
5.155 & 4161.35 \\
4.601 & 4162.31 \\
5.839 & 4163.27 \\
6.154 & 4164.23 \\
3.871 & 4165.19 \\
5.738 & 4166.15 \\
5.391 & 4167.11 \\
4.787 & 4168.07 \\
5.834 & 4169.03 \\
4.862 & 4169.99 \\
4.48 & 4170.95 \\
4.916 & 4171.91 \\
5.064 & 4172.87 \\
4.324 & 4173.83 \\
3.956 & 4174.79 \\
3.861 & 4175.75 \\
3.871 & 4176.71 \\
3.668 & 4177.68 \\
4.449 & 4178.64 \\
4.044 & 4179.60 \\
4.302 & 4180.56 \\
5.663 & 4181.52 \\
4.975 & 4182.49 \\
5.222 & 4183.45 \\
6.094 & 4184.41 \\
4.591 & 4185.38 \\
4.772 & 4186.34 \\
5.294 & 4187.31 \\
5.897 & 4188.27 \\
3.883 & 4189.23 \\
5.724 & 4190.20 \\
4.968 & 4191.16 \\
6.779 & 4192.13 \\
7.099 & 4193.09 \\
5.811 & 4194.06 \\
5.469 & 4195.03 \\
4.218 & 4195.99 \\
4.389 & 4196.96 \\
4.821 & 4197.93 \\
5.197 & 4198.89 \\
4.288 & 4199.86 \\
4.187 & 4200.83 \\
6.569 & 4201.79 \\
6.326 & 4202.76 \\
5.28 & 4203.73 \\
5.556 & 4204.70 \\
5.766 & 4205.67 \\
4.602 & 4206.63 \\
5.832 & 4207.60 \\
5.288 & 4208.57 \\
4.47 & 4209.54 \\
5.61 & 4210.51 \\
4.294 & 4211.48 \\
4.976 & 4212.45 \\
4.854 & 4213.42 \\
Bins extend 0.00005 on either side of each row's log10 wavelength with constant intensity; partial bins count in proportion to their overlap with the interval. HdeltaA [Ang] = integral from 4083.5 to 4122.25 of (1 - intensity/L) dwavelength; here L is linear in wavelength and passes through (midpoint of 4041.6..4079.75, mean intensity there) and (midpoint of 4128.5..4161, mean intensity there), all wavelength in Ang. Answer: -1.1 Ang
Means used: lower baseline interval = 4.86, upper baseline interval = 4.86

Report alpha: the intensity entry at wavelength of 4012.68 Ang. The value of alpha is 6.513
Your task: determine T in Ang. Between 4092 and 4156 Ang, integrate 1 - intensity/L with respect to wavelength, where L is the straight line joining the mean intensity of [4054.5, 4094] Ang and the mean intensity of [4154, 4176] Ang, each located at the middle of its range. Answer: 1.21 Ang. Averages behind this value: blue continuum 5.09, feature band 4.92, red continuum 4.96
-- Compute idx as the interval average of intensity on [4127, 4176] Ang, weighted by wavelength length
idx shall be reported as 4.94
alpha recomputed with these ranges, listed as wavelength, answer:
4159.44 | 5.317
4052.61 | 5.579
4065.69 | 5.864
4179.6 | 4.044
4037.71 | 6.385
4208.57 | 5.288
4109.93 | 4.178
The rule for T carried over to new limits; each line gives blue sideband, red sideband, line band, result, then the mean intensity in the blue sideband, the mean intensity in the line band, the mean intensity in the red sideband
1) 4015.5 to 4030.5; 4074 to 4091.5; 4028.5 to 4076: 3.51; 5.45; 4.98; 5.31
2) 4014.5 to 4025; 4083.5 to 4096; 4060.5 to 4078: 1.82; 5.45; 4.94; 5.54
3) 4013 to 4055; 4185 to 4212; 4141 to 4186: 3.71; 5.25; 4.82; 5.25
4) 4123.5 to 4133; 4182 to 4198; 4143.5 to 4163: 2.07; 5.49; 4.84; 5.3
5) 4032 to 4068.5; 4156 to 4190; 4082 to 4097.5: -1.15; 4.96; 5.3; 4.88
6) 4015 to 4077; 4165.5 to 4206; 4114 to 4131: -1.28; 5.09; 5.45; 5.05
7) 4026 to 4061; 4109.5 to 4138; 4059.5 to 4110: 1.47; 5.02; 4.96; 5.18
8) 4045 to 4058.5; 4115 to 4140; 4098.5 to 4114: 1.70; 4.81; 4.55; 5.22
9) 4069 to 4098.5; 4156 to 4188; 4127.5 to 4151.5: 0.50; 5.21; 4.9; 4.88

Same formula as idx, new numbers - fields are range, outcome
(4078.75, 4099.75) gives 5.22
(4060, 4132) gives 5.07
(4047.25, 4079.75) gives 4.91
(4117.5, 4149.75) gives 5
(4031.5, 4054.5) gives 5.12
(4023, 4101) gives 5.11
